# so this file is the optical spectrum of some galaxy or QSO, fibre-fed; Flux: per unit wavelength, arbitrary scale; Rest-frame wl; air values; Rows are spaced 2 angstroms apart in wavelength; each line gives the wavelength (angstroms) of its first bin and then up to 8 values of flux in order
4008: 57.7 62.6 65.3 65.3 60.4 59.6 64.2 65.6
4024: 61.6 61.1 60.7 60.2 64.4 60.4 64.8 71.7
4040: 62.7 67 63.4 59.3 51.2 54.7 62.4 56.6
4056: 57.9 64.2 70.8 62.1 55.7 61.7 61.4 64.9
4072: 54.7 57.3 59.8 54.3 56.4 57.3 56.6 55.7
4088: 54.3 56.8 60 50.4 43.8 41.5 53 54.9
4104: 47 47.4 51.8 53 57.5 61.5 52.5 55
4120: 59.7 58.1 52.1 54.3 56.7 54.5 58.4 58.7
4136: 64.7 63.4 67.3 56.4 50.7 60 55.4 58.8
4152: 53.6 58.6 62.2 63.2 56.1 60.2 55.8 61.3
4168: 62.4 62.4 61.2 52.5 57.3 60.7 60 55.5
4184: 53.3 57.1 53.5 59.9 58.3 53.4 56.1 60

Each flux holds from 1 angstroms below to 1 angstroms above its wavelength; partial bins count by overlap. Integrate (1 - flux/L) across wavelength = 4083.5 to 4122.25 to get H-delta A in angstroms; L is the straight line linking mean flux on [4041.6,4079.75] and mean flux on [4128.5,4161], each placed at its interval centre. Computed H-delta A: 3.9 angstroms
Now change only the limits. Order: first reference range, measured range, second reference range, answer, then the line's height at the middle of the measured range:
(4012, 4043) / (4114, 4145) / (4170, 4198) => 0.9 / 59.3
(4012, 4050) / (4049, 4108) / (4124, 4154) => 4.0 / 60.4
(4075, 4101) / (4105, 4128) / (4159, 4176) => 0.3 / 55.6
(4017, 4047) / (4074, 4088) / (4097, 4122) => 0.1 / 56.8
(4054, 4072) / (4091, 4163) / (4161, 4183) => 5.0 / 60.1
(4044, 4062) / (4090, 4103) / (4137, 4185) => 1.8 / 59.5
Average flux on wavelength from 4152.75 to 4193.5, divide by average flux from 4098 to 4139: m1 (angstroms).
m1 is 1.1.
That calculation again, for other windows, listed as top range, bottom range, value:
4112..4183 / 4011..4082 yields 0.95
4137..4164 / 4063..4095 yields 1.03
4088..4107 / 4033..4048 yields 0.80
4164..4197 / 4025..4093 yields 0.96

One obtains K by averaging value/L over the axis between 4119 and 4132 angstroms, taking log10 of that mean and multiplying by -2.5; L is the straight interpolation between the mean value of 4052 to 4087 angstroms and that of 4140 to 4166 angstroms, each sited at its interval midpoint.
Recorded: 0.05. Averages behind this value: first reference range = 59.3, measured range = 56.1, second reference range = 58.1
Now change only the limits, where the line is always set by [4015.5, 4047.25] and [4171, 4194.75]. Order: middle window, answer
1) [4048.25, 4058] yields 0.07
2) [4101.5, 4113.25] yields 0.15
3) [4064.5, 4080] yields 0.04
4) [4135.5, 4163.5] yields -0.02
